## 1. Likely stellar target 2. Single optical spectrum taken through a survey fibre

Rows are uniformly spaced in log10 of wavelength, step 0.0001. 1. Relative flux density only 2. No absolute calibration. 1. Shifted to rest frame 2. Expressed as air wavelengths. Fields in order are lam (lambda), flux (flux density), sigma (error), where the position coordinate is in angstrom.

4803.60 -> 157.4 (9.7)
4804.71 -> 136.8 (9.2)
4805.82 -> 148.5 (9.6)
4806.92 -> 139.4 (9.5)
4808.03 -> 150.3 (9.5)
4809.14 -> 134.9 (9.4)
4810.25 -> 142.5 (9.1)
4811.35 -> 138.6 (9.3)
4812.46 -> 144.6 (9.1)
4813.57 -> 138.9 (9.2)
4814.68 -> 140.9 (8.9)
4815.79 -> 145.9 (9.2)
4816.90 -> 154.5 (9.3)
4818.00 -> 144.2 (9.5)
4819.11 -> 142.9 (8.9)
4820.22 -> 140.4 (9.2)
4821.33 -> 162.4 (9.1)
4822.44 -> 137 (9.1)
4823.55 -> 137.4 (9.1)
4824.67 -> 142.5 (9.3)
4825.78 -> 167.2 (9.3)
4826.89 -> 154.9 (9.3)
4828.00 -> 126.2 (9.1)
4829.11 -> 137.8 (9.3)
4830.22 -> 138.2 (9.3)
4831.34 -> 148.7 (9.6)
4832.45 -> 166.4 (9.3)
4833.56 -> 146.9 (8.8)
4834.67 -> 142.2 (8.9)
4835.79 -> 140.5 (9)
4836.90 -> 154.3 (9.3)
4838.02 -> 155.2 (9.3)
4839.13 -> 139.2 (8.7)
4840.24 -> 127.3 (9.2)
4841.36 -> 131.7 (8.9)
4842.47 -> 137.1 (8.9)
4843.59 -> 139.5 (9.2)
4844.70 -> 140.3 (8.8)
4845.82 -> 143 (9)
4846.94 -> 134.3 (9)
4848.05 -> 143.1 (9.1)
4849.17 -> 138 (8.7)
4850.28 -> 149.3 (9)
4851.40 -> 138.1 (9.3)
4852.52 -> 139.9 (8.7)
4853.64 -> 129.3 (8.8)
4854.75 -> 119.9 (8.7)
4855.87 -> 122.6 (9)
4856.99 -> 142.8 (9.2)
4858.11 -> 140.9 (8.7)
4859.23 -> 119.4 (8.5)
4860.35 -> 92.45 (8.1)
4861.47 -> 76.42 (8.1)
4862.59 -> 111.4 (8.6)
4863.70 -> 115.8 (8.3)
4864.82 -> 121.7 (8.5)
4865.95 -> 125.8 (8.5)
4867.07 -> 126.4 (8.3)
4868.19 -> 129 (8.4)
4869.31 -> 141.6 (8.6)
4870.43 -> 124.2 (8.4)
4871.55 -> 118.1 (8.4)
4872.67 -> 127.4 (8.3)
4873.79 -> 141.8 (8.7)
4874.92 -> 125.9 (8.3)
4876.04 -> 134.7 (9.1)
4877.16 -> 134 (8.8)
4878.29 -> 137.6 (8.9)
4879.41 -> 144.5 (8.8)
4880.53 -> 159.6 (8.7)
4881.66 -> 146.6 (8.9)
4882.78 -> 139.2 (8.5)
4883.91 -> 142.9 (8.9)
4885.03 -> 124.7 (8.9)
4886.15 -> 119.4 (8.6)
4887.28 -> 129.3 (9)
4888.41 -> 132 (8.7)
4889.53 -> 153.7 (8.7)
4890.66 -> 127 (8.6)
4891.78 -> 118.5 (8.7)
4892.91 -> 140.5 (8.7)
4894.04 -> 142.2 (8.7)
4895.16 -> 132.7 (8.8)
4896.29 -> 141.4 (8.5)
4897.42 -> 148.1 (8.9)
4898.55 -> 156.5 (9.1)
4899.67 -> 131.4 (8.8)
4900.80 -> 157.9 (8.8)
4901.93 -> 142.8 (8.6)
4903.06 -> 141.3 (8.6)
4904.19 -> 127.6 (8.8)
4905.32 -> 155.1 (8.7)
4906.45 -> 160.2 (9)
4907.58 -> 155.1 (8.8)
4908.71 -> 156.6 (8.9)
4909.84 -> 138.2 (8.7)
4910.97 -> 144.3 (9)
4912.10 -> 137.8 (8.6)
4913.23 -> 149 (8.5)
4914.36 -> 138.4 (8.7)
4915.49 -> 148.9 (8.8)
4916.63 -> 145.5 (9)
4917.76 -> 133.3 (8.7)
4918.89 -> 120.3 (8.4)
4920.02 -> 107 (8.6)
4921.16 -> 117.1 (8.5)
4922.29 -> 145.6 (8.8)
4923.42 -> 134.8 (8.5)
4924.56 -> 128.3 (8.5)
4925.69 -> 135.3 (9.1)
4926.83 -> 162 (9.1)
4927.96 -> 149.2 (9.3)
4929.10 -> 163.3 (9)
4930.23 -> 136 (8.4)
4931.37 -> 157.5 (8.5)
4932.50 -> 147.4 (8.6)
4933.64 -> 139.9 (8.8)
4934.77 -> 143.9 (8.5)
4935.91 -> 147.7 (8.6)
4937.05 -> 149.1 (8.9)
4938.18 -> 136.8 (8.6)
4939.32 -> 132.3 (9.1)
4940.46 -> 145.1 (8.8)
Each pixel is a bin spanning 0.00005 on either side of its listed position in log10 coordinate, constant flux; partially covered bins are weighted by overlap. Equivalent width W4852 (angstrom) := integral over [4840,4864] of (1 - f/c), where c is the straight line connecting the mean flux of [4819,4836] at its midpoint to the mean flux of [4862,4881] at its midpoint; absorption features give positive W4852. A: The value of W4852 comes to 1.5 angstrom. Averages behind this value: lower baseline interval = 146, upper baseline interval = 130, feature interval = 129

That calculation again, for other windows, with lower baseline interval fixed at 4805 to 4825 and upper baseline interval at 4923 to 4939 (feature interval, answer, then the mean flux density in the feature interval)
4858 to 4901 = 3.88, 131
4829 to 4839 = -0.29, 148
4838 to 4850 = 0.45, 139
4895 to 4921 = 0.50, 142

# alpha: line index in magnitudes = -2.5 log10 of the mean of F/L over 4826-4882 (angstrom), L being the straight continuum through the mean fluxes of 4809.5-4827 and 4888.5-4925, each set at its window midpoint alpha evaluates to 0.07 mag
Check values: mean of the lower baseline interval 146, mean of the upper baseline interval 140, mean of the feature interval 135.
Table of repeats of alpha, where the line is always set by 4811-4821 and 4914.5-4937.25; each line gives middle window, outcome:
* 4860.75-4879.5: 0.14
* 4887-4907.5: 0.00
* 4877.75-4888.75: 0.03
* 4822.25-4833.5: -0.02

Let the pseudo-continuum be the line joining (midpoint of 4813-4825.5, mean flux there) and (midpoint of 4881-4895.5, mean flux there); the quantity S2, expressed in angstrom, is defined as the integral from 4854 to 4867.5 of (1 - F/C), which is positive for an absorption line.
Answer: 2.0 angstrom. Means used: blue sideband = 145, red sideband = 135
